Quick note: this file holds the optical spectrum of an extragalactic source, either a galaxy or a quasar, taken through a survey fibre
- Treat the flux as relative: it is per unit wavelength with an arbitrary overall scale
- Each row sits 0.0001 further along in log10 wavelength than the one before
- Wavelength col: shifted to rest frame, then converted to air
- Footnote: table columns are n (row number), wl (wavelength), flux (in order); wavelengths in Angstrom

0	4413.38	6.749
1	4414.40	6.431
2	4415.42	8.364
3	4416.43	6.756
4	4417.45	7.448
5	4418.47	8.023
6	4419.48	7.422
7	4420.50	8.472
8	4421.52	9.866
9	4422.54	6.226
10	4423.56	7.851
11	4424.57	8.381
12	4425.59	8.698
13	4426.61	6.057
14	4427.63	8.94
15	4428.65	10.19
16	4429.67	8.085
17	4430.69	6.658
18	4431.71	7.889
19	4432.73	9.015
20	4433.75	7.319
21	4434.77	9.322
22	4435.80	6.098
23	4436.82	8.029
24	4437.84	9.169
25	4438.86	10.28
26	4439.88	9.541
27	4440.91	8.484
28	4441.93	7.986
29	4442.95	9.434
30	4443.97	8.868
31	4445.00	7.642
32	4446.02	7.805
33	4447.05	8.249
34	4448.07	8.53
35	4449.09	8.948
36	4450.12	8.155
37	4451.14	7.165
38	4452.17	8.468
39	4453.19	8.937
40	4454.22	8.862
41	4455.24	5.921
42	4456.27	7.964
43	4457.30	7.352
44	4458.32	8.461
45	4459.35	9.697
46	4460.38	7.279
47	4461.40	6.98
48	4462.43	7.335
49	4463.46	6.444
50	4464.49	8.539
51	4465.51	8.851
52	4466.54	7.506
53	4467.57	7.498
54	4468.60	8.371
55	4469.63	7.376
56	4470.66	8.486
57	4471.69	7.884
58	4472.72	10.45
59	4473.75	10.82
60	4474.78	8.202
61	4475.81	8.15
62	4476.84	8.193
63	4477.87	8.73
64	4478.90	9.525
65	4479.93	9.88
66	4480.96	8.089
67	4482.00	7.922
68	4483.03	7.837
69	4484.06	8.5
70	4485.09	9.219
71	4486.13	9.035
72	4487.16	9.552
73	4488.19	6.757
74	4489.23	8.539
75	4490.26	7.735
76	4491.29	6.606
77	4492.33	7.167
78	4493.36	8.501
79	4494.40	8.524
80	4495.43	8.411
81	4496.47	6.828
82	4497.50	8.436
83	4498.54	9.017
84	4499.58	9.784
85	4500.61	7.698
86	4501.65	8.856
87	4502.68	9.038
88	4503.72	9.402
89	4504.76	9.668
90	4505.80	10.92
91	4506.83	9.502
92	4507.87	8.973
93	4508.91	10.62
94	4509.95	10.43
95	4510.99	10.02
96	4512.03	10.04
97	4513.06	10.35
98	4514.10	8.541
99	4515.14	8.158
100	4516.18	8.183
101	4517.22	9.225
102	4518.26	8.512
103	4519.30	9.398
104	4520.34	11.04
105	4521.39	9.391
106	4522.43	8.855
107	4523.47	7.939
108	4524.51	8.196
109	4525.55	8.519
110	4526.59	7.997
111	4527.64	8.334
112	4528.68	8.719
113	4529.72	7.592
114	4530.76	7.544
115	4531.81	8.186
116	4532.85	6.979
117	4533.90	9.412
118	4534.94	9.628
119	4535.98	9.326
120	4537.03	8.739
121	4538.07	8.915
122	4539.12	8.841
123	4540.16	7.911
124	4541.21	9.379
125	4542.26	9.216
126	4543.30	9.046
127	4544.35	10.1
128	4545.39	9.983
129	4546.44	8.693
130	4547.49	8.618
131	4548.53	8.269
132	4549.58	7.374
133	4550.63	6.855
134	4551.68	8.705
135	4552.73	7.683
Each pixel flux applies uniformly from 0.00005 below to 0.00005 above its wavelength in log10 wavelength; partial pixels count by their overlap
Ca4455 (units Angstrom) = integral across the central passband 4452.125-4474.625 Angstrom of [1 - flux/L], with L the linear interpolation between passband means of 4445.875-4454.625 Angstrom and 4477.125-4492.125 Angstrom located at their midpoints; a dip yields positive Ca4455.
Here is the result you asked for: 0.6 Angstrom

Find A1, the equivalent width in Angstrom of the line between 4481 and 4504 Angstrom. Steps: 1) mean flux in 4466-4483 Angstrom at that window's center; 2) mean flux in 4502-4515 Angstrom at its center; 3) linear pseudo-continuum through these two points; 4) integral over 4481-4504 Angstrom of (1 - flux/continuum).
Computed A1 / 2.14 Angstrom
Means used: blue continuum 8.54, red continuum 9.74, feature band 8.32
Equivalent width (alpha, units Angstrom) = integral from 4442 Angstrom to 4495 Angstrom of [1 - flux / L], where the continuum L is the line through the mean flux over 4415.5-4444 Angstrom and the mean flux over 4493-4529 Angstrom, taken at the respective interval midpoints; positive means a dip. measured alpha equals 2.2 Angstrom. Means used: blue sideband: 8.23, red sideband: 9.03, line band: 8.25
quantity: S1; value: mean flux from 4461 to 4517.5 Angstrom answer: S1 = 8.64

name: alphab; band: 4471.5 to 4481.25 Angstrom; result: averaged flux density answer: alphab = 9.06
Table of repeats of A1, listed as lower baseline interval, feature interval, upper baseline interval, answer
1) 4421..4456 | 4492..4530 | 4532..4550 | -1.2 Angstrom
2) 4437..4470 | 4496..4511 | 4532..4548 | -1.1 Angstrom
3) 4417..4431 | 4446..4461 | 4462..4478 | 0.2 Angstrom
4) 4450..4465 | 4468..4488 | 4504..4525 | -0.8 Angstrom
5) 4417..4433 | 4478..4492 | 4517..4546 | 0.2 Angstrom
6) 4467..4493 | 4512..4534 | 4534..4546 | 0.8 Angstrom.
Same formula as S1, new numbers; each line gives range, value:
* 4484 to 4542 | 8.78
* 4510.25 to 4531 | 8.86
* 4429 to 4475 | 8.24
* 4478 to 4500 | 8.37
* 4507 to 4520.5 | 9.46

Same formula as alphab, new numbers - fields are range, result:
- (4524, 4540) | 8.45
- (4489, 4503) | 8.21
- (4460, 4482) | 8.31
